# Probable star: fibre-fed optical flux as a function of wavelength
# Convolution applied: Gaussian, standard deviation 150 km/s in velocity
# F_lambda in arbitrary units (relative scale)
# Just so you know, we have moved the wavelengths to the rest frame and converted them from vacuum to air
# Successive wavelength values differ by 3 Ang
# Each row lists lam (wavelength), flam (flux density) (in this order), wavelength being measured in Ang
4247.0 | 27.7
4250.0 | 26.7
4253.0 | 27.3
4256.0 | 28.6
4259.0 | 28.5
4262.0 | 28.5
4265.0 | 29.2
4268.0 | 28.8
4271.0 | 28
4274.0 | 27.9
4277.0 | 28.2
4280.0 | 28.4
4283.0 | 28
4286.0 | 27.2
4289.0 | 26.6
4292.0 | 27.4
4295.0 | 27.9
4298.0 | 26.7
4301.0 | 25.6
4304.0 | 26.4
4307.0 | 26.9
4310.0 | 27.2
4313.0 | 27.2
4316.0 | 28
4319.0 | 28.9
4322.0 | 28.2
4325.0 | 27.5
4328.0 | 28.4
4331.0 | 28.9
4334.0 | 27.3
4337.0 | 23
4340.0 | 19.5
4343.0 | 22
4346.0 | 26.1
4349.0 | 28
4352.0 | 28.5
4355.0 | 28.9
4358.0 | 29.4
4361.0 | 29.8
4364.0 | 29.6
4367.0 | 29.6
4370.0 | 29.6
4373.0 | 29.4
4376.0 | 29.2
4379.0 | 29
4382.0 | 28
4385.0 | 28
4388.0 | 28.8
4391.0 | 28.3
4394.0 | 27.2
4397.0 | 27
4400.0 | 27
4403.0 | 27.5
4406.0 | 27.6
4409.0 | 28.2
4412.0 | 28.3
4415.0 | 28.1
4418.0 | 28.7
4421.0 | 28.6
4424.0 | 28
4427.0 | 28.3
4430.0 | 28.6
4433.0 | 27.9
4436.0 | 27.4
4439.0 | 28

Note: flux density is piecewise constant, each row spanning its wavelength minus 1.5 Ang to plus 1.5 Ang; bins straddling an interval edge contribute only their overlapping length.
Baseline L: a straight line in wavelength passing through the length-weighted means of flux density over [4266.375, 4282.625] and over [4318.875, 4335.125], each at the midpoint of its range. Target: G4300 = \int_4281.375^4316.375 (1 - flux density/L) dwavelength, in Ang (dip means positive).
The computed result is 1.4 Ang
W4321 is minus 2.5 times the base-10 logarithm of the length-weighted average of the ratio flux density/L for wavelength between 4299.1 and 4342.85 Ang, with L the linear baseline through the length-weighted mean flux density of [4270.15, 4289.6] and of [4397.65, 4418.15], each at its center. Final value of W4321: 0.052 mag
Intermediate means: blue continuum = 27.8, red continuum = 27.8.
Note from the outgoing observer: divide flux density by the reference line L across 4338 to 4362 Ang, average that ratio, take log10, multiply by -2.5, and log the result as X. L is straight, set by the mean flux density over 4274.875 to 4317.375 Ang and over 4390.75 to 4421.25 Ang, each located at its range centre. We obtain 0.05 mag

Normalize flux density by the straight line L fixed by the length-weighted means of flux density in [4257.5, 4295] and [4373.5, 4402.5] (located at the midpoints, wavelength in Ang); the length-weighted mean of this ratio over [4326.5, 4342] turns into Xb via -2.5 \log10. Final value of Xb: 0.11 mag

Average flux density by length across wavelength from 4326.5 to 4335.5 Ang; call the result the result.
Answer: 28.2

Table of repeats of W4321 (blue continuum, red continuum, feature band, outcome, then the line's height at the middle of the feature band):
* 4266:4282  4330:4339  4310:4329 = -0.06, 26.5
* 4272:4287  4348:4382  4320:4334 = 0.02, 28.6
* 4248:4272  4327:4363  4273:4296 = 0.00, 27.8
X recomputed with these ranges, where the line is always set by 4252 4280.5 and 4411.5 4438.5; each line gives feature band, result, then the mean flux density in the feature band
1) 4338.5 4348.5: 0.221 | 23.1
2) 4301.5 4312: 0.062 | 26.7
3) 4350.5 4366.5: -0.038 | 29.3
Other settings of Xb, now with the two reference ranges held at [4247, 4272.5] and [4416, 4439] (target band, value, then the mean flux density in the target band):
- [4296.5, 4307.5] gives 0.07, 26.4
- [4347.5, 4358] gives -0.02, 28.6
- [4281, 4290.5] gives 0.03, 27.3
